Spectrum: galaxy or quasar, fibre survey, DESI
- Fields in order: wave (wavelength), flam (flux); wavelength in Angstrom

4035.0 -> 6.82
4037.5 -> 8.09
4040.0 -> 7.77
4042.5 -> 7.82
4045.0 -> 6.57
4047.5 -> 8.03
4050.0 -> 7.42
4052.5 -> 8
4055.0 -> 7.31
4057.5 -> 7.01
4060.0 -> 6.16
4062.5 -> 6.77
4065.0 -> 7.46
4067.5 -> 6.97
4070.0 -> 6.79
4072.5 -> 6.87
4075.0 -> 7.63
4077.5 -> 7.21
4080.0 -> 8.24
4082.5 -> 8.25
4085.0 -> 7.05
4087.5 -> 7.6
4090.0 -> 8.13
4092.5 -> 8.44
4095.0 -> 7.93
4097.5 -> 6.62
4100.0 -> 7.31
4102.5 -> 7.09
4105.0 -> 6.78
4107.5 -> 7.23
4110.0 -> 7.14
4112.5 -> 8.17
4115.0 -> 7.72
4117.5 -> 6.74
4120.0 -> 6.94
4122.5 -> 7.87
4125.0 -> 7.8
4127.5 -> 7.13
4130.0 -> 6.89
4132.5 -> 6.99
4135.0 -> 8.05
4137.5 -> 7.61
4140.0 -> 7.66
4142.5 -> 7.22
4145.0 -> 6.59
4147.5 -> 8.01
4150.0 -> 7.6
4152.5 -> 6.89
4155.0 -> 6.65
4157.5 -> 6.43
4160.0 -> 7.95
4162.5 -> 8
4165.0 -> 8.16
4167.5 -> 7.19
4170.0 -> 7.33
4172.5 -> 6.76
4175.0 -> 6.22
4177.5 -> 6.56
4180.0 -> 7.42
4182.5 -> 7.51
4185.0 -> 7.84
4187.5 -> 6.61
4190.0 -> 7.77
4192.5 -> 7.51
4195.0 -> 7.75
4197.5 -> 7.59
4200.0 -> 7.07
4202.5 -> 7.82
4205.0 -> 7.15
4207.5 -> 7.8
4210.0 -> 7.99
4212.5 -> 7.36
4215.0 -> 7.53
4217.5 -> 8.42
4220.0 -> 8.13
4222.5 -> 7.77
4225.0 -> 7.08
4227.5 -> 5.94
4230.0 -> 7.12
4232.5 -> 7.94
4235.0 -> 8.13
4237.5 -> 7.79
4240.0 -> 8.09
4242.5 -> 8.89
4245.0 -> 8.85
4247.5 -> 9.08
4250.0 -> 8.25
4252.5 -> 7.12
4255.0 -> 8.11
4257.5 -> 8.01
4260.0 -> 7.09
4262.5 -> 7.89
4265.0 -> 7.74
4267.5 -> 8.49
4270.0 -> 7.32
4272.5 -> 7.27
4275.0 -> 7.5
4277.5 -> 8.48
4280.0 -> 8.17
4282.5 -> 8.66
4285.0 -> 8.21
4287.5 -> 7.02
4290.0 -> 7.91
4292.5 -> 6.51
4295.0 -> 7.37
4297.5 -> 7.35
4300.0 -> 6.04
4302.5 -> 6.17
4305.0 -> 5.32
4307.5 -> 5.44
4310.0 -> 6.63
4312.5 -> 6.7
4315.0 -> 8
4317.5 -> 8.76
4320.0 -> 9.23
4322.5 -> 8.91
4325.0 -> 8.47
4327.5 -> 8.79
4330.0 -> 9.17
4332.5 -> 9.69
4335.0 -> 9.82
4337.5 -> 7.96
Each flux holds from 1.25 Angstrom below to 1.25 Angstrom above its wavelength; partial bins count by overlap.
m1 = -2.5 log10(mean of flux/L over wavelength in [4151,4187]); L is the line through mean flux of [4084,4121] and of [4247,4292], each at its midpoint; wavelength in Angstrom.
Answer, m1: 0.057 mag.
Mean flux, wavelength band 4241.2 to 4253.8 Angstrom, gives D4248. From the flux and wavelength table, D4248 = 8.44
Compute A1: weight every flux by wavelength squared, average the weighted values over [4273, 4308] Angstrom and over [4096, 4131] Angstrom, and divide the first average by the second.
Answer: 1.1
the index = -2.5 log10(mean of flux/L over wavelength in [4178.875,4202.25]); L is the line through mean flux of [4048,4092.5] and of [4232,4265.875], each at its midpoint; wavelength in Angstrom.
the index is 0.05 mag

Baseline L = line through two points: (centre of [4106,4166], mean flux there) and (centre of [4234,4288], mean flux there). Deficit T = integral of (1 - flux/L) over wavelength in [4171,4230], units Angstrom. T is 2.7 Angstrom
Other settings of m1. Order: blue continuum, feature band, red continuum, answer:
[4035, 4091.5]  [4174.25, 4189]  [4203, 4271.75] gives 0.09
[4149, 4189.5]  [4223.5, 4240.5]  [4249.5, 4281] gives 0.02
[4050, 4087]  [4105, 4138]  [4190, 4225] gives 0.01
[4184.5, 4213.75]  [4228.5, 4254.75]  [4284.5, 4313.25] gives -0.13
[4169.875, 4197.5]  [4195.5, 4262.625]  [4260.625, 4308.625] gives -0.07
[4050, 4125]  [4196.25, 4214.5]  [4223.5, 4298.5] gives 0.02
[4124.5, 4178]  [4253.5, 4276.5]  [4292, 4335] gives -0.03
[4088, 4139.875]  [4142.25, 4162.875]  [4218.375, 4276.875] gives 0.05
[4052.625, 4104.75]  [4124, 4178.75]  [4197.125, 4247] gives 0.04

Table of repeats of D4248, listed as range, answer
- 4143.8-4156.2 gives 7.15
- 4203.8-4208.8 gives 7.48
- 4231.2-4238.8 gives 7.95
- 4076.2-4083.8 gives 7.89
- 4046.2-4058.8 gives 7.54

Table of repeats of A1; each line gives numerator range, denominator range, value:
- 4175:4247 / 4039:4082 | 1.12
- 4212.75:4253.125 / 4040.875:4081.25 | 1.18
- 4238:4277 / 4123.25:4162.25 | 1.15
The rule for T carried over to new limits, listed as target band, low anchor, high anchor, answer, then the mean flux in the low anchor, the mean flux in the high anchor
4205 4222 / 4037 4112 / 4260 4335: -0.5 Angstrom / 7.39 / 7.72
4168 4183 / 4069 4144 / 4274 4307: 0.8 Angstrom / 7.44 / 7.24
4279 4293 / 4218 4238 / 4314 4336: 1.0 Angstrom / 7.51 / 8.98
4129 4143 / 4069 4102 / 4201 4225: 0.4 Angstrom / 7.54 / 7.73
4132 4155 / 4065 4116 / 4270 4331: 0.3 Angstrom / 7.46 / 7.57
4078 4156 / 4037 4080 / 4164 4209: -1.2 Angstrom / 7.3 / 7.34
